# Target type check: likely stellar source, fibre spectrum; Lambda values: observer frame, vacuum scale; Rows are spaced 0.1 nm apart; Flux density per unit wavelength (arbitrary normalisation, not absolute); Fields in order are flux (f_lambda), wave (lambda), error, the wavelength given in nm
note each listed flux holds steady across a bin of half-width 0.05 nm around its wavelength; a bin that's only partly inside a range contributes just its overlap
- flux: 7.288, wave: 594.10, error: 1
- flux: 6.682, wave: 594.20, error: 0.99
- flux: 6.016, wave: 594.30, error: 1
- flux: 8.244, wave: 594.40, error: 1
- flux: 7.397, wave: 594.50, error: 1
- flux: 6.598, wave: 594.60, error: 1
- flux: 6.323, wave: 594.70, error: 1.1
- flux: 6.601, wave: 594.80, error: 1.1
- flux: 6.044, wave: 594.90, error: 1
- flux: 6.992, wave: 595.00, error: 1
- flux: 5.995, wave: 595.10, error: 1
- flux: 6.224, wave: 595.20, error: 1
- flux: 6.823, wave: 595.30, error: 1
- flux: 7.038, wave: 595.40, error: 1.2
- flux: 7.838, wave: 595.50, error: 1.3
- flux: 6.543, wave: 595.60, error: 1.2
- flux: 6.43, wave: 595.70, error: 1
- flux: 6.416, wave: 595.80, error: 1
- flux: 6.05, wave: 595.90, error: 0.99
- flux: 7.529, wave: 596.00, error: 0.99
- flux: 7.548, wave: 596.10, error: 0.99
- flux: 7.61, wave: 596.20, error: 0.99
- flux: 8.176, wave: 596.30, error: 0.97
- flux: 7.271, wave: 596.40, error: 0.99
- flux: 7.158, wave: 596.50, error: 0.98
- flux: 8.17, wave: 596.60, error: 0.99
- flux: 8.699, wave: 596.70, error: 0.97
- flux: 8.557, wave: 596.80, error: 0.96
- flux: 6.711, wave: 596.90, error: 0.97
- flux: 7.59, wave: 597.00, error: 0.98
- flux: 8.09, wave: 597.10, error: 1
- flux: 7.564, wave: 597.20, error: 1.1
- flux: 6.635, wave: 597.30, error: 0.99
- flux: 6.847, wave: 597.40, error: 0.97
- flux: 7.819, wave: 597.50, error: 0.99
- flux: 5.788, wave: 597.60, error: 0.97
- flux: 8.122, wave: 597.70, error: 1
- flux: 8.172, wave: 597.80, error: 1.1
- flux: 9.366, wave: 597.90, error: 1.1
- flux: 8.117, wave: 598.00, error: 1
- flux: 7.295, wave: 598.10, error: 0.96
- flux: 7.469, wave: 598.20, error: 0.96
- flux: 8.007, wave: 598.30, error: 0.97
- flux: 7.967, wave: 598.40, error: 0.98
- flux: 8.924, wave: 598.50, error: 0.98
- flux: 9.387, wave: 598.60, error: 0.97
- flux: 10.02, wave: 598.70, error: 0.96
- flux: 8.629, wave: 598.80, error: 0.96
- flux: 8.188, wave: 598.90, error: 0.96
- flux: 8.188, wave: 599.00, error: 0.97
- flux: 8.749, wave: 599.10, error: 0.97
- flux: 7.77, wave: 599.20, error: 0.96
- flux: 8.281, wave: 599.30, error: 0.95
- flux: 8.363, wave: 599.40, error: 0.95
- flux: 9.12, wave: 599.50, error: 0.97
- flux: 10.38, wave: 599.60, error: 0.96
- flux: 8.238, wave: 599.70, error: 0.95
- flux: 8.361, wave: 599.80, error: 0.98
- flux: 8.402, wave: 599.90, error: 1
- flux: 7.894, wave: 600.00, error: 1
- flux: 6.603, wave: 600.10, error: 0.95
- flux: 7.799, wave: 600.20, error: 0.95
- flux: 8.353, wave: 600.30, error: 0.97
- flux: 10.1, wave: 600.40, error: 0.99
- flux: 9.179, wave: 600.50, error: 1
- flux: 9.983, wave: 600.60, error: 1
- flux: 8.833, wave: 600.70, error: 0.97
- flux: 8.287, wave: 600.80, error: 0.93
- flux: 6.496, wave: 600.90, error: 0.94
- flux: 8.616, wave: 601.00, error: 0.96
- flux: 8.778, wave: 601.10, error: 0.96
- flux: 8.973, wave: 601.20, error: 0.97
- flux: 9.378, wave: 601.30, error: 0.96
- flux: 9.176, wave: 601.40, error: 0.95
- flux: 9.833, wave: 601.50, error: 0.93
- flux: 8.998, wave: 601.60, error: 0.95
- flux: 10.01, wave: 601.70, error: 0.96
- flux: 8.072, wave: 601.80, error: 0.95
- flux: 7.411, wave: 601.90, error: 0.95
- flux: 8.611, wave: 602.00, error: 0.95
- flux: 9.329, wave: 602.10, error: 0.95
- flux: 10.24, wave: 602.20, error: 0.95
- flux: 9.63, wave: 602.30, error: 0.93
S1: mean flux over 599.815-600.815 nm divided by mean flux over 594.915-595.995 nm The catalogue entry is 1.3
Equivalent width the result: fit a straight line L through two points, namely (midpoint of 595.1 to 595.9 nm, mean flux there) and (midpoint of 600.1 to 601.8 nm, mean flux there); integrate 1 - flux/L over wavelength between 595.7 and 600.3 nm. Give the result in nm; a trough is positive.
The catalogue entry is -0.18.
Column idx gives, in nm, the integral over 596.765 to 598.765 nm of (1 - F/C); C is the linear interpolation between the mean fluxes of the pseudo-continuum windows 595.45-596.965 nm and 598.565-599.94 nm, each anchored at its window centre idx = 0.037 nm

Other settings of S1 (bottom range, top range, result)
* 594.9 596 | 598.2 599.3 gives 1.28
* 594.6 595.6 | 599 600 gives 1.29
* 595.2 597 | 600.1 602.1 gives 1.20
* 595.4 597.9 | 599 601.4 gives 1.15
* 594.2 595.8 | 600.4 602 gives 1.31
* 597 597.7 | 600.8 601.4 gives 1.18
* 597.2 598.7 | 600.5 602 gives 1.11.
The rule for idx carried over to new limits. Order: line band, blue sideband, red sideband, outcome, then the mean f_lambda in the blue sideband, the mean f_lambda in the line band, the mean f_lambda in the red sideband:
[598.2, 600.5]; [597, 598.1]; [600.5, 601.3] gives -0.098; 7.63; 8.52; 8.66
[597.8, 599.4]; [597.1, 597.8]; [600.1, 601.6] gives -0.131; 7.27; 8.41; 8.77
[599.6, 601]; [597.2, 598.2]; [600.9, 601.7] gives 0.027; 7.57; 8.43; 9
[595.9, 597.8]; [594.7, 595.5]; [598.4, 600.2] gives -0.035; 6.6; 7.53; 8.52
